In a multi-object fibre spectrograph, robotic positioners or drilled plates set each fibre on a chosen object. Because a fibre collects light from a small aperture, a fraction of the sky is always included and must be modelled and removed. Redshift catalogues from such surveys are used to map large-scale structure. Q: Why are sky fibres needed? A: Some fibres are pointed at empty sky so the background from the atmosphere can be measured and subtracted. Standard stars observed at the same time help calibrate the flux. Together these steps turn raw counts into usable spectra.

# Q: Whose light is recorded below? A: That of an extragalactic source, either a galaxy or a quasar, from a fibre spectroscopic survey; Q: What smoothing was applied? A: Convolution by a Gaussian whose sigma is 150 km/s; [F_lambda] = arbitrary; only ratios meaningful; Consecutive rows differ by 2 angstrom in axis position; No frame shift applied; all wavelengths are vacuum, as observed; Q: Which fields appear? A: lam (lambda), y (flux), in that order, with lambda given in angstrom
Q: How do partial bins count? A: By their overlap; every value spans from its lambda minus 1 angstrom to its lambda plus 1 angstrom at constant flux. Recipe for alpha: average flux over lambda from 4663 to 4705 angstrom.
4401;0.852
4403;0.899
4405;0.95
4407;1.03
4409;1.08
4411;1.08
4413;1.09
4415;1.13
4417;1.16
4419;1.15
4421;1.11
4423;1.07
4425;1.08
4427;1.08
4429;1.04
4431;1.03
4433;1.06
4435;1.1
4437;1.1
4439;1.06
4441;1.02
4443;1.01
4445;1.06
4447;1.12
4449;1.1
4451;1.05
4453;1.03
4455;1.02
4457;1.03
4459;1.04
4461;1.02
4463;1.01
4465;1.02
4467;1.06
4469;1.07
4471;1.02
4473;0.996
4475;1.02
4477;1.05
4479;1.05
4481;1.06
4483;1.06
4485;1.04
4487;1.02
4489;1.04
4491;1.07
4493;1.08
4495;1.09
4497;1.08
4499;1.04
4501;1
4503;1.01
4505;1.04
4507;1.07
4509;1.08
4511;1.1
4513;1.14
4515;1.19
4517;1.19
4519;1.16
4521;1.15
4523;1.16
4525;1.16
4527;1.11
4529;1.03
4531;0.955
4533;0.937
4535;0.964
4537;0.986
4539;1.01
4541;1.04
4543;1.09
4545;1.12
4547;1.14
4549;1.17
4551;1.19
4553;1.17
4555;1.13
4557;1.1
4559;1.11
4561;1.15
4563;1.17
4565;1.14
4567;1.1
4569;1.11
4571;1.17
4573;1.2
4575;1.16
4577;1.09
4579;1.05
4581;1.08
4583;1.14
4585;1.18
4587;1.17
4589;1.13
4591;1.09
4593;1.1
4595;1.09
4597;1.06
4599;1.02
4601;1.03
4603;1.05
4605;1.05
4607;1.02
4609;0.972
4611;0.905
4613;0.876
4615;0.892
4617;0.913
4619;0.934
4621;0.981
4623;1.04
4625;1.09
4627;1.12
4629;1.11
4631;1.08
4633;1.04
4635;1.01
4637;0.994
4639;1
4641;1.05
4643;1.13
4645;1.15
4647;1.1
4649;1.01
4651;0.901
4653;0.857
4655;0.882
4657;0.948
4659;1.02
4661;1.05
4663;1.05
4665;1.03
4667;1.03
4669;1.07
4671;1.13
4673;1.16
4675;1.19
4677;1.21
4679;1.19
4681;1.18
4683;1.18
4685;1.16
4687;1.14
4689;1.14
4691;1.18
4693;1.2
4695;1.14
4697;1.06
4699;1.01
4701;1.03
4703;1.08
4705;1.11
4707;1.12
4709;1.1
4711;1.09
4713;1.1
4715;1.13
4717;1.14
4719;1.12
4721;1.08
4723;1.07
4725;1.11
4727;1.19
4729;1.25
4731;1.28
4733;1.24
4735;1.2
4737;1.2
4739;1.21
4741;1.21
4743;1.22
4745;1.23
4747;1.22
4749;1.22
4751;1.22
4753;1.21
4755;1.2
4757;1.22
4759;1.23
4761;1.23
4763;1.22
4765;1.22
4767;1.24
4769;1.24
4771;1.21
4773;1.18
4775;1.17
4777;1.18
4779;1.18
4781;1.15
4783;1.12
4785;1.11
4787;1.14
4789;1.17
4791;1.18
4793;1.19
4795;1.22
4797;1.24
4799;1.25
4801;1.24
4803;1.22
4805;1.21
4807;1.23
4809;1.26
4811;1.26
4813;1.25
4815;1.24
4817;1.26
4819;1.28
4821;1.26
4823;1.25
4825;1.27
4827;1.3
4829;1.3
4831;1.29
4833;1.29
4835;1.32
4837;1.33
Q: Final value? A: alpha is 1.12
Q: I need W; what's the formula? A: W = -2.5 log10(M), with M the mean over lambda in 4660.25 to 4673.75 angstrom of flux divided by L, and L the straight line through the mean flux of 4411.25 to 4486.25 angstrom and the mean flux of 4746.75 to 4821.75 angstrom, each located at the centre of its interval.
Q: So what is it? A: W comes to 0.084 mag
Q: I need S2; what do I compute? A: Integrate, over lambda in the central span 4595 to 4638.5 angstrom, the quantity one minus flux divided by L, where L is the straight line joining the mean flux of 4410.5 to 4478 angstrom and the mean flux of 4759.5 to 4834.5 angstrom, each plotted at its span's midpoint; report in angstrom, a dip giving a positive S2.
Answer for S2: 4.96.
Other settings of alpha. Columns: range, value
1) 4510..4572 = 1.11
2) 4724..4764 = 1.22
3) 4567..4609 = 1.1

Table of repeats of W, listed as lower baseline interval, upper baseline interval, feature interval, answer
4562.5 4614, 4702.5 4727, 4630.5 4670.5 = 0.08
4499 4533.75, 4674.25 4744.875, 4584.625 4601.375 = 0.02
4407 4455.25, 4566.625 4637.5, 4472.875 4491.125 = 0.03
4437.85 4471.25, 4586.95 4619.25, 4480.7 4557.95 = -0.05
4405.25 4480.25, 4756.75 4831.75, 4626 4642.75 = 0.09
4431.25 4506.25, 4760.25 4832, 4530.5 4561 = 0.01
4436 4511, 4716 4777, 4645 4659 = 0.18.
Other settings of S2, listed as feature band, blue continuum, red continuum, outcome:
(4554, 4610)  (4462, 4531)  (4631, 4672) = -3.1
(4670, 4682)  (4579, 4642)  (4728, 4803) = -0.7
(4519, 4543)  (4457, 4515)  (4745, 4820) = 0.5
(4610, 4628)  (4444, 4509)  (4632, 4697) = 1.7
